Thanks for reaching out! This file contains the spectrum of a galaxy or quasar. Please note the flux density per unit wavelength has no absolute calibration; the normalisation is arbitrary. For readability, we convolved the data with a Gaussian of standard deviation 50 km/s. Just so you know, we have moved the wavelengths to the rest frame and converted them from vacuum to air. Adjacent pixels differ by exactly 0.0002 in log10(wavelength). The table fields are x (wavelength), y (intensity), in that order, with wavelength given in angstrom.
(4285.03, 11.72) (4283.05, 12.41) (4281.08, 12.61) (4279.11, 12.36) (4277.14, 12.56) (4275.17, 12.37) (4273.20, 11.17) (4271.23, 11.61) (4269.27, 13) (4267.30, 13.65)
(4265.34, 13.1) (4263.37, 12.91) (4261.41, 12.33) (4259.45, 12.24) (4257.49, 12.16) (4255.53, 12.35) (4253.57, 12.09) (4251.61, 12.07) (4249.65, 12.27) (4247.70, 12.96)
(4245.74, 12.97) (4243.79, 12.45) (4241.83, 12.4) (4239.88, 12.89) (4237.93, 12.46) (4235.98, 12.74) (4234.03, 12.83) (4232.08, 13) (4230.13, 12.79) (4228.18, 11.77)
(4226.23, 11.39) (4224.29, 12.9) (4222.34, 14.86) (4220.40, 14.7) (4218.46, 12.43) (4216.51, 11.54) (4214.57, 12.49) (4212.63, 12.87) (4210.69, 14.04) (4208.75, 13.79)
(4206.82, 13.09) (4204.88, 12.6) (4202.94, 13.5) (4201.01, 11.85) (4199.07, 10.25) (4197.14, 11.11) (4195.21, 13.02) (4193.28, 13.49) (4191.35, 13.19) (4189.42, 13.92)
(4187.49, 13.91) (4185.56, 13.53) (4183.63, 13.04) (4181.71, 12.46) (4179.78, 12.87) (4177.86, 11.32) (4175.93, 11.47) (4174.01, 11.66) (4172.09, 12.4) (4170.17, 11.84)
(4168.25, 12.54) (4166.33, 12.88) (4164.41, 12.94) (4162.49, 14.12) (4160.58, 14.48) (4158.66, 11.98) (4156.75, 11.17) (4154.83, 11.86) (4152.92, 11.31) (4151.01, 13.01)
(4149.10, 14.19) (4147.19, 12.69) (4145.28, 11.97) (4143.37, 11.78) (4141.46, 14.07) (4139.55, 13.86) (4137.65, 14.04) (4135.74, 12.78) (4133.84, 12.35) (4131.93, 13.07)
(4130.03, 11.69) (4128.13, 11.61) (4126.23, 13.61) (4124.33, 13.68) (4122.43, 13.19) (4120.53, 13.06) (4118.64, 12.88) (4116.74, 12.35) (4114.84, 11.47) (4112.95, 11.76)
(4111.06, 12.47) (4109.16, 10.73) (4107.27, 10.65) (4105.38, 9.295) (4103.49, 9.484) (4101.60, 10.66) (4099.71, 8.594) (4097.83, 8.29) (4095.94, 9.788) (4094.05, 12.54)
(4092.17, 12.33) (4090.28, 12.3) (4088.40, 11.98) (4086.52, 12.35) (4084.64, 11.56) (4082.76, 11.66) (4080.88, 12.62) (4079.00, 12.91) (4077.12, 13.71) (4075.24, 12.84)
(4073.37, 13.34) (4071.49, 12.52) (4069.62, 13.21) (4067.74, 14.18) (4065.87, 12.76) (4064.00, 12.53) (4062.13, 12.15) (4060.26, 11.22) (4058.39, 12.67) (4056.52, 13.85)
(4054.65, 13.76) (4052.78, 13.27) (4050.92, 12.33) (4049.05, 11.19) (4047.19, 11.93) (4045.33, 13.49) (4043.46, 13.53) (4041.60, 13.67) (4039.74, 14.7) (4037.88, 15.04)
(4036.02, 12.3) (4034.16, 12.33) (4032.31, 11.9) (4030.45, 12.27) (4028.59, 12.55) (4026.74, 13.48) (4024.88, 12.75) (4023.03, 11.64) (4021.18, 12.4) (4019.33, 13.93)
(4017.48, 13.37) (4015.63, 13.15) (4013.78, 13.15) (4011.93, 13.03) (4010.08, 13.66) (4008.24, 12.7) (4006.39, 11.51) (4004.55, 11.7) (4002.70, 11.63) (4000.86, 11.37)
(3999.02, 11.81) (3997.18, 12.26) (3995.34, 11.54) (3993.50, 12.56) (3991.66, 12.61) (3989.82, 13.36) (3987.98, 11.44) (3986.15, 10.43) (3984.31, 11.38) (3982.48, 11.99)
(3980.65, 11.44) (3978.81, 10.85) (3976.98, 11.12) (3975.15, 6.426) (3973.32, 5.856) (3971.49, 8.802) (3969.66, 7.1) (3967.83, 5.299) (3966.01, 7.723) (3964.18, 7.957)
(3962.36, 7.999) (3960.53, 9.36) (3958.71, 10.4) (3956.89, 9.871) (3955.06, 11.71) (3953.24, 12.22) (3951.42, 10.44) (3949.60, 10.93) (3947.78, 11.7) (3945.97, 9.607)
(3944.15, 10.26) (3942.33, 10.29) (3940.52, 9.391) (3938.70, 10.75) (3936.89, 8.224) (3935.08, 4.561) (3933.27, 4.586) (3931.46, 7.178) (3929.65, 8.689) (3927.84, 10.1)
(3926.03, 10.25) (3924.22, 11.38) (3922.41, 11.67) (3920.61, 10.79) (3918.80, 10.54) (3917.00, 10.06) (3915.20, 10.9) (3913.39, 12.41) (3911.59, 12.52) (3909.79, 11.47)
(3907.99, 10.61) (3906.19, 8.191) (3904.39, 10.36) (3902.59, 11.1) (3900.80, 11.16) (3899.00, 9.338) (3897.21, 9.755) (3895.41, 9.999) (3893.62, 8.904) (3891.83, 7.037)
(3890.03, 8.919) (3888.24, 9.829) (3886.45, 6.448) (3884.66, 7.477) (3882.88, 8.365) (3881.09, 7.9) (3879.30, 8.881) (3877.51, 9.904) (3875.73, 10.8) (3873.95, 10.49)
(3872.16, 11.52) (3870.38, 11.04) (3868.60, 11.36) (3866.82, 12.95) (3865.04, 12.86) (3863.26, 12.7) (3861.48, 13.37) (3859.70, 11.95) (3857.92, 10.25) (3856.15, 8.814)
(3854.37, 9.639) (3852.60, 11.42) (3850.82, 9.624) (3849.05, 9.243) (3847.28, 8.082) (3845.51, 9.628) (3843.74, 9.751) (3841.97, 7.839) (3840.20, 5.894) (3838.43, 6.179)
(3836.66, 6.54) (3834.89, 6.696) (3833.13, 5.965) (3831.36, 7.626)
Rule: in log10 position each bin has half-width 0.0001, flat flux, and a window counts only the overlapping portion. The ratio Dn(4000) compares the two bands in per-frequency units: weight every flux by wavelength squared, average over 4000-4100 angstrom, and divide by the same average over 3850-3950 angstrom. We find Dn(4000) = 1.4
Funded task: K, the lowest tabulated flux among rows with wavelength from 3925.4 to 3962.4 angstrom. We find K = 4.561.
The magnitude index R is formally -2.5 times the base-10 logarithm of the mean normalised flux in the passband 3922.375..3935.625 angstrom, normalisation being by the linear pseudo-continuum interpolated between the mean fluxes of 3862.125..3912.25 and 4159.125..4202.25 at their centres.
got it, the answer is 0.228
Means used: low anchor 10.1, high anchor 12.6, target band 8.45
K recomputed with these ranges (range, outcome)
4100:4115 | 9.295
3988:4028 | 11.37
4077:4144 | 8.29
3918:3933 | 7.178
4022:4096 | 9.788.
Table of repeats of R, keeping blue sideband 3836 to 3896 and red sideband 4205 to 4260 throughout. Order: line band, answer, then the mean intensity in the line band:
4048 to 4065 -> -0.12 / 12.5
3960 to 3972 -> 0.34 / 7.66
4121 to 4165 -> -0.08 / 12.8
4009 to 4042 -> -0.19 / 13.1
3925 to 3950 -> 0.14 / 9.01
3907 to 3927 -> -0.11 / 11.1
